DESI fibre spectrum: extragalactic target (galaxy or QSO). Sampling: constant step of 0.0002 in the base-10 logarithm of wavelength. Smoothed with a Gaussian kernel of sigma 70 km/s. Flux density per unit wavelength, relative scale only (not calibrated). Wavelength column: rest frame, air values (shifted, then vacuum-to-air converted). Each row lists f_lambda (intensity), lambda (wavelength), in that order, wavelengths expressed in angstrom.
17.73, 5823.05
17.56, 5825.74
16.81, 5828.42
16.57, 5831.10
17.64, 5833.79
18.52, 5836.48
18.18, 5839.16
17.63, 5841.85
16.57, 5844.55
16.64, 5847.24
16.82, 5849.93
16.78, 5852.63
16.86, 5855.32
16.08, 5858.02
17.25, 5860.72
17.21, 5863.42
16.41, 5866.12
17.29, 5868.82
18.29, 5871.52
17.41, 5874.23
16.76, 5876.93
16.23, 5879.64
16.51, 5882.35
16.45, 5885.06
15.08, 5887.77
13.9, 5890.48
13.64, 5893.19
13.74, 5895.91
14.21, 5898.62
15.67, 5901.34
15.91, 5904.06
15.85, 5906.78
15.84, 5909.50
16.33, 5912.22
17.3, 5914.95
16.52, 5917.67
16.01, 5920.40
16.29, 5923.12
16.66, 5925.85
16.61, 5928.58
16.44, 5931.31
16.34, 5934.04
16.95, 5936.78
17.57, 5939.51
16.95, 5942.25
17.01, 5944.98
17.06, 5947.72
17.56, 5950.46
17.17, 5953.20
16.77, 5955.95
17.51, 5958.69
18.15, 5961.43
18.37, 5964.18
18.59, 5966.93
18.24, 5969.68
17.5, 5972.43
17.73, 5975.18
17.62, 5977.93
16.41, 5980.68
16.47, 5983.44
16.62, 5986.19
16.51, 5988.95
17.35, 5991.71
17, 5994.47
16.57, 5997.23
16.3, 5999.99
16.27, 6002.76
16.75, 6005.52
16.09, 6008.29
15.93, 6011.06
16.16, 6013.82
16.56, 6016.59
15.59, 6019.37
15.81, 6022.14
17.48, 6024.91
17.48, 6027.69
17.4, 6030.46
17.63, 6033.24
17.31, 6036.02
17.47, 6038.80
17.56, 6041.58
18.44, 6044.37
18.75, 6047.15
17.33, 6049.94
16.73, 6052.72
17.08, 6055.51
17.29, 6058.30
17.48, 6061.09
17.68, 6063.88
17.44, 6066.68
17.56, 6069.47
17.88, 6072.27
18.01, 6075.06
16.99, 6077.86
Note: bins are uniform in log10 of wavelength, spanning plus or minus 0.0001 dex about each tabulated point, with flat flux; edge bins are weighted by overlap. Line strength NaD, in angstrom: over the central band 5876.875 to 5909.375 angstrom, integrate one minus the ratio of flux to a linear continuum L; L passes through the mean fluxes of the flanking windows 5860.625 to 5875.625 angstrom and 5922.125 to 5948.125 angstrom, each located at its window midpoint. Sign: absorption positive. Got 3.5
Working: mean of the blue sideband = 17.3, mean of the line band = 15.3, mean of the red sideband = 16.8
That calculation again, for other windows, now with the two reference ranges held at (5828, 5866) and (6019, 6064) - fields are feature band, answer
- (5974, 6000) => 0.6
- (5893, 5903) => 1.6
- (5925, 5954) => 0.5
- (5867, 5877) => -0.2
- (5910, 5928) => 0.7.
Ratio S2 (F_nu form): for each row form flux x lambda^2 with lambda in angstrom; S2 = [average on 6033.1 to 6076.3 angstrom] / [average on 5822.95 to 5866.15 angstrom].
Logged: 1.10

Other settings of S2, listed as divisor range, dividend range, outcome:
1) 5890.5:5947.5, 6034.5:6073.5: 1.14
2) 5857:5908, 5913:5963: 1.08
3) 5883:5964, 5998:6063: 1.08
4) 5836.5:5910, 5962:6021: 1.08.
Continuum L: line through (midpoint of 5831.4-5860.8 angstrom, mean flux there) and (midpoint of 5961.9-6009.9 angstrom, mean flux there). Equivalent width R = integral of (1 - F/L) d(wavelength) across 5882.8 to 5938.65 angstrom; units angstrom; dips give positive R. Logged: 4.3 angstrom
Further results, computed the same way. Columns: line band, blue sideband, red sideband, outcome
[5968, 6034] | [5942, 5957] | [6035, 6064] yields 1.99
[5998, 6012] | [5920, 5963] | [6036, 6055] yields 0.88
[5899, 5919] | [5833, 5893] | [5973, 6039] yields 0.79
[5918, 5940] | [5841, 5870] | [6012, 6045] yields 0.47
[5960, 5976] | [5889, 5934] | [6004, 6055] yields -1.73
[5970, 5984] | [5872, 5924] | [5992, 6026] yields -0.90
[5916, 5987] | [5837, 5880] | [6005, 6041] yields -0.96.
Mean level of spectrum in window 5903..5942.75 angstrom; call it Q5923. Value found 16.5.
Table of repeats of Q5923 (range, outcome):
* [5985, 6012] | 16.5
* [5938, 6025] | 17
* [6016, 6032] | 16.7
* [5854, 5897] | 16.2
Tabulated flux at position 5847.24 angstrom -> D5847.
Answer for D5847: 16.64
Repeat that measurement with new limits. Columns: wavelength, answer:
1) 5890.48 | 13.9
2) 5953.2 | 17.17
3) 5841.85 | 17.63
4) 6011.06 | 15.93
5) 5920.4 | 16.01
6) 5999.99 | 16.3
